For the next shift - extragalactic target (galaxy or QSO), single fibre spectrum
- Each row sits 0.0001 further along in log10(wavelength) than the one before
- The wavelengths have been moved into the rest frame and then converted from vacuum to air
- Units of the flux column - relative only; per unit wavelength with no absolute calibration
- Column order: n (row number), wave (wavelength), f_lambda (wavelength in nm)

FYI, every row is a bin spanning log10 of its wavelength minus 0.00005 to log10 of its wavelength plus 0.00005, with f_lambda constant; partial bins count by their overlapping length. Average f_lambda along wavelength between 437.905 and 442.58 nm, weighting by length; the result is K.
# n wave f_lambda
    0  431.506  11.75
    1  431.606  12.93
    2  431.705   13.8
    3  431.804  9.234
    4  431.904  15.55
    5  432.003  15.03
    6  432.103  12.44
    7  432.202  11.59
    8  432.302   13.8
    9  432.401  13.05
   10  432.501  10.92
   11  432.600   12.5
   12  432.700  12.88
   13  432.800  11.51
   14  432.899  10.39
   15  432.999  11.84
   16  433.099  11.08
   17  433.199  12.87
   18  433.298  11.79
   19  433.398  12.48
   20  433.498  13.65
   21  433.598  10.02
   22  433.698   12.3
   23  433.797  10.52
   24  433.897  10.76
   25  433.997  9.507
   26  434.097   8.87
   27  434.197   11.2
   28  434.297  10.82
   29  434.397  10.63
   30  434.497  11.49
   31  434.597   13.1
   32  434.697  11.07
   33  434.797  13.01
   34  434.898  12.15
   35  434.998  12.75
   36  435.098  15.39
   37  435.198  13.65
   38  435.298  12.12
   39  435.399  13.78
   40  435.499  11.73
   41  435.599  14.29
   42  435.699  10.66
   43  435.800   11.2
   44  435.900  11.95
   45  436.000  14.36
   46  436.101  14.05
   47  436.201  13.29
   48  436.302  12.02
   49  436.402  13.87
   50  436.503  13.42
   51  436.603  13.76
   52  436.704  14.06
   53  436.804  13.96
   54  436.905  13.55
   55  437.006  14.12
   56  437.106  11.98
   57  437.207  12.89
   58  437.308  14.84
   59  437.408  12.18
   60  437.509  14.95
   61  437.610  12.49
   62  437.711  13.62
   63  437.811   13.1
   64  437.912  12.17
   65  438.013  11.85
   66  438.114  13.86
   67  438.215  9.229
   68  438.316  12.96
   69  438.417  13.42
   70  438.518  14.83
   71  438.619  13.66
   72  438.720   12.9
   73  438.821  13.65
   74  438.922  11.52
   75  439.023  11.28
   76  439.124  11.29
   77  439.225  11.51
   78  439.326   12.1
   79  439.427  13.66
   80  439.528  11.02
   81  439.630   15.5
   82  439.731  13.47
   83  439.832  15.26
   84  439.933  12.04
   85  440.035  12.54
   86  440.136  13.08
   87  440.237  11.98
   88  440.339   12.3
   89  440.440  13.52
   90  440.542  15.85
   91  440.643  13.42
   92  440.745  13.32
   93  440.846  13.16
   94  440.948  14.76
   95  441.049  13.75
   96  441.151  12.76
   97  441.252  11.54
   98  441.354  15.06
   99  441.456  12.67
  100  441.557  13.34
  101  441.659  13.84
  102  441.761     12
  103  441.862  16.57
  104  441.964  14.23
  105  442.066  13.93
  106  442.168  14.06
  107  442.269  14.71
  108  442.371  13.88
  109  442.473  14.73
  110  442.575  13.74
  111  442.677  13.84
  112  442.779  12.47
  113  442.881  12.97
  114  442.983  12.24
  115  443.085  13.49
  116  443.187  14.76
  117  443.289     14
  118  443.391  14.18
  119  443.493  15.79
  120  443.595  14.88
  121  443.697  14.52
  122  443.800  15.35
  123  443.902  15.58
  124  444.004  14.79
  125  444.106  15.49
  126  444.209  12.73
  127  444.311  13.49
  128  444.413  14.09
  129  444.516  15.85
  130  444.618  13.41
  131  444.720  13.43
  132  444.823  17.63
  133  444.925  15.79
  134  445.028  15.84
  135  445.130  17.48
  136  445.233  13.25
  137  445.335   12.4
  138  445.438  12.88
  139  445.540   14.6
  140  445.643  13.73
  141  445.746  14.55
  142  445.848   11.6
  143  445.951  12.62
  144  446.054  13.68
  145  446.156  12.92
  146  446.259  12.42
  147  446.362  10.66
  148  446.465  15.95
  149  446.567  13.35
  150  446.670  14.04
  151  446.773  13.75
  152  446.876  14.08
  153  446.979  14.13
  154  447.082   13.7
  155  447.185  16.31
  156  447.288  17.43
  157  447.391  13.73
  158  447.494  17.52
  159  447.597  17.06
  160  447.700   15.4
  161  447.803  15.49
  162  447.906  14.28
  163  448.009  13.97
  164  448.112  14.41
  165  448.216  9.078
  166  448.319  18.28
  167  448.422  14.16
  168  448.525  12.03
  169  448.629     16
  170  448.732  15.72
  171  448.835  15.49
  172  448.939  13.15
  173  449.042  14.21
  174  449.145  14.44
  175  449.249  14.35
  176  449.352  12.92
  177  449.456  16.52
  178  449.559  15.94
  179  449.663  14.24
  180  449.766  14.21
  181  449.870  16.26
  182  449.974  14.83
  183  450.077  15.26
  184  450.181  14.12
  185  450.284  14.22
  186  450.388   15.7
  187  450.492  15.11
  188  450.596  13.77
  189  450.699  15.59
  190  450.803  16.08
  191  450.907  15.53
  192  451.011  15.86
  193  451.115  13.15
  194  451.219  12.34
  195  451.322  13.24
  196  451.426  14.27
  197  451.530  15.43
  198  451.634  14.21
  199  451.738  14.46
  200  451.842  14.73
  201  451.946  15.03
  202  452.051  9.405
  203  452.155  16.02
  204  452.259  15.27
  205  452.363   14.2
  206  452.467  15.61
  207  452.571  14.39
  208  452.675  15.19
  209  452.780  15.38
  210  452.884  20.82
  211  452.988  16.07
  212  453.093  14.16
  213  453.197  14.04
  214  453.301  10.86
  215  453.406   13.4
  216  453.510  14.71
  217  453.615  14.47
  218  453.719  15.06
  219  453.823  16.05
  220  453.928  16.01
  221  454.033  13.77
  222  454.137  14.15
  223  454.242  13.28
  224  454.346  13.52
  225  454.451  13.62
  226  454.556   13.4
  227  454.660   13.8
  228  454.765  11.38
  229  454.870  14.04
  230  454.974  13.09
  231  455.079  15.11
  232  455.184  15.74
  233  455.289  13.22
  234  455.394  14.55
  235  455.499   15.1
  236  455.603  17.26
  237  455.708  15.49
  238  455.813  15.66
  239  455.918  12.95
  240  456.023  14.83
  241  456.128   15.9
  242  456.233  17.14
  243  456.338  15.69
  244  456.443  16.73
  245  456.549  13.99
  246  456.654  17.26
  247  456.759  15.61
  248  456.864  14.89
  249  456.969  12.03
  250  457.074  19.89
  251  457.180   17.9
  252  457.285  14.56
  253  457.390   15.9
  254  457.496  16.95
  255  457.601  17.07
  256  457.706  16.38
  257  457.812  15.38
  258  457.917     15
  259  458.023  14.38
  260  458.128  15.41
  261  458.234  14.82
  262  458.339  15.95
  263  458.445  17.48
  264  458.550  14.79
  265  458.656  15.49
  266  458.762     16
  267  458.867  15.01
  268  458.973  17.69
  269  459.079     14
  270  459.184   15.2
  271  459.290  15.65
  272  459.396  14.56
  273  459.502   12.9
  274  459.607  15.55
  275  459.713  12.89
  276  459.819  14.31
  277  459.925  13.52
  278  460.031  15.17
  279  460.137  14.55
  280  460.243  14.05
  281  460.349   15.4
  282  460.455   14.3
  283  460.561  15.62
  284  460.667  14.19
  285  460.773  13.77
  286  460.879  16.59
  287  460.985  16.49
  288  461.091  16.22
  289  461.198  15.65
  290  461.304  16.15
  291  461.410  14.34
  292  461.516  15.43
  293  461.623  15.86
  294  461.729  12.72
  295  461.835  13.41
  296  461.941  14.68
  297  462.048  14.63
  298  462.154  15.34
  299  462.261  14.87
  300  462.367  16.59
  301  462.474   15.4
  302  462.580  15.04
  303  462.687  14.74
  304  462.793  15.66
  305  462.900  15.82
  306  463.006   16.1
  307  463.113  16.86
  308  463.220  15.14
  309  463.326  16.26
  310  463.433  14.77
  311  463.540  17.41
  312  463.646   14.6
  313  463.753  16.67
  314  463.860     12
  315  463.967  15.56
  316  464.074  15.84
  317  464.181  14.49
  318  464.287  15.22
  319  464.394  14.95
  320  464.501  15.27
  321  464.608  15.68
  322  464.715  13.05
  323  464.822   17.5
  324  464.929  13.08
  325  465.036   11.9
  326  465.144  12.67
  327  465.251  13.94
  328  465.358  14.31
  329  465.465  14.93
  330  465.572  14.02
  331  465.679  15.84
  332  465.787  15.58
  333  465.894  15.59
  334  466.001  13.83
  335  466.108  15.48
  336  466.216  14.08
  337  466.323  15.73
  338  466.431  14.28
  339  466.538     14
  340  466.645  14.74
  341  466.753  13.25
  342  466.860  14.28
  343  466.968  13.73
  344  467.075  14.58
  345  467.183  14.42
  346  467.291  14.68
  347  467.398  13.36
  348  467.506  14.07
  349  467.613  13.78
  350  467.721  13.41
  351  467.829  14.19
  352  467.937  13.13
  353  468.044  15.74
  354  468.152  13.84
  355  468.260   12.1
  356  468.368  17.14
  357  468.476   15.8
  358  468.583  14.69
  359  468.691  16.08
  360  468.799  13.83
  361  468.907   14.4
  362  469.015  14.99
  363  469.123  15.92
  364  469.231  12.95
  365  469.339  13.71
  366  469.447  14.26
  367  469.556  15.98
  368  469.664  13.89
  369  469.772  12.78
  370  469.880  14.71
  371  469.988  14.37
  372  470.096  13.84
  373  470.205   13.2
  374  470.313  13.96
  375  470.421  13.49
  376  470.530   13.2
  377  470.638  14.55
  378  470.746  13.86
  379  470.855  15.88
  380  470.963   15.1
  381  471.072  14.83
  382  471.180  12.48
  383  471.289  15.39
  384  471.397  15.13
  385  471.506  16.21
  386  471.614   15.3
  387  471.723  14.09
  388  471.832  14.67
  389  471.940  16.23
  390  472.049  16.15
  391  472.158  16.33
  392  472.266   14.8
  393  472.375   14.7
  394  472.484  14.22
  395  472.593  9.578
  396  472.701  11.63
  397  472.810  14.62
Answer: 13.2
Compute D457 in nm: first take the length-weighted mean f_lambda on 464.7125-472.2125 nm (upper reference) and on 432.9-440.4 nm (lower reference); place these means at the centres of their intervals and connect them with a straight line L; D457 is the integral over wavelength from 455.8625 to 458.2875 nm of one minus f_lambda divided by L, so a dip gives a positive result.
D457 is -0.33 nm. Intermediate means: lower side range 12.6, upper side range 14.5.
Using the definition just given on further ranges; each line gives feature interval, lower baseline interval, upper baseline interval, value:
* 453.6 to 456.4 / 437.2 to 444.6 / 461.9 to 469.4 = -0.078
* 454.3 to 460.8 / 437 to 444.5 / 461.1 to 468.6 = -0.308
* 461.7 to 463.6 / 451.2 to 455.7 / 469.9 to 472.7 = -0.119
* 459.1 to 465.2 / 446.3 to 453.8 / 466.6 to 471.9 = -0.200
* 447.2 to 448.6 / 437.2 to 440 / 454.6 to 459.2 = -0.073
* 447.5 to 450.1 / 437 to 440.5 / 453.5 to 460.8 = -0.131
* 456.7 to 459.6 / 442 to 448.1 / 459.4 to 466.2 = -0.163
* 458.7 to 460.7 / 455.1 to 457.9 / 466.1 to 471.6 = 0.074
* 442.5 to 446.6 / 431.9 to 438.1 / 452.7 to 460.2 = -0.128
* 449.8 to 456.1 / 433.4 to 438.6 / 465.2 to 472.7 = -0.483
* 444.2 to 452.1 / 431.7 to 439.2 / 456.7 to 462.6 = -0.269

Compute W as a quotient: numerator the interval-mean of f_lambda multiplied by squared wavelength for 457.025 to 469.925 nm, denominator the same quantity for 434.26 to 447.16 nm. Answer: 1.2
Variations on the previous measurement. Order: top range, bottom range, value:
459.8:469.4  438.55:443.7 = 1.22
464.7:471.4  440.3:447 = 1.14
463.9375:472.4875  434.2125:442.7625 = 1.26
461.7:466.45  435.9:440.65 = 1.28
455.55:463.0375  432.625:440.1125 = 1.35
